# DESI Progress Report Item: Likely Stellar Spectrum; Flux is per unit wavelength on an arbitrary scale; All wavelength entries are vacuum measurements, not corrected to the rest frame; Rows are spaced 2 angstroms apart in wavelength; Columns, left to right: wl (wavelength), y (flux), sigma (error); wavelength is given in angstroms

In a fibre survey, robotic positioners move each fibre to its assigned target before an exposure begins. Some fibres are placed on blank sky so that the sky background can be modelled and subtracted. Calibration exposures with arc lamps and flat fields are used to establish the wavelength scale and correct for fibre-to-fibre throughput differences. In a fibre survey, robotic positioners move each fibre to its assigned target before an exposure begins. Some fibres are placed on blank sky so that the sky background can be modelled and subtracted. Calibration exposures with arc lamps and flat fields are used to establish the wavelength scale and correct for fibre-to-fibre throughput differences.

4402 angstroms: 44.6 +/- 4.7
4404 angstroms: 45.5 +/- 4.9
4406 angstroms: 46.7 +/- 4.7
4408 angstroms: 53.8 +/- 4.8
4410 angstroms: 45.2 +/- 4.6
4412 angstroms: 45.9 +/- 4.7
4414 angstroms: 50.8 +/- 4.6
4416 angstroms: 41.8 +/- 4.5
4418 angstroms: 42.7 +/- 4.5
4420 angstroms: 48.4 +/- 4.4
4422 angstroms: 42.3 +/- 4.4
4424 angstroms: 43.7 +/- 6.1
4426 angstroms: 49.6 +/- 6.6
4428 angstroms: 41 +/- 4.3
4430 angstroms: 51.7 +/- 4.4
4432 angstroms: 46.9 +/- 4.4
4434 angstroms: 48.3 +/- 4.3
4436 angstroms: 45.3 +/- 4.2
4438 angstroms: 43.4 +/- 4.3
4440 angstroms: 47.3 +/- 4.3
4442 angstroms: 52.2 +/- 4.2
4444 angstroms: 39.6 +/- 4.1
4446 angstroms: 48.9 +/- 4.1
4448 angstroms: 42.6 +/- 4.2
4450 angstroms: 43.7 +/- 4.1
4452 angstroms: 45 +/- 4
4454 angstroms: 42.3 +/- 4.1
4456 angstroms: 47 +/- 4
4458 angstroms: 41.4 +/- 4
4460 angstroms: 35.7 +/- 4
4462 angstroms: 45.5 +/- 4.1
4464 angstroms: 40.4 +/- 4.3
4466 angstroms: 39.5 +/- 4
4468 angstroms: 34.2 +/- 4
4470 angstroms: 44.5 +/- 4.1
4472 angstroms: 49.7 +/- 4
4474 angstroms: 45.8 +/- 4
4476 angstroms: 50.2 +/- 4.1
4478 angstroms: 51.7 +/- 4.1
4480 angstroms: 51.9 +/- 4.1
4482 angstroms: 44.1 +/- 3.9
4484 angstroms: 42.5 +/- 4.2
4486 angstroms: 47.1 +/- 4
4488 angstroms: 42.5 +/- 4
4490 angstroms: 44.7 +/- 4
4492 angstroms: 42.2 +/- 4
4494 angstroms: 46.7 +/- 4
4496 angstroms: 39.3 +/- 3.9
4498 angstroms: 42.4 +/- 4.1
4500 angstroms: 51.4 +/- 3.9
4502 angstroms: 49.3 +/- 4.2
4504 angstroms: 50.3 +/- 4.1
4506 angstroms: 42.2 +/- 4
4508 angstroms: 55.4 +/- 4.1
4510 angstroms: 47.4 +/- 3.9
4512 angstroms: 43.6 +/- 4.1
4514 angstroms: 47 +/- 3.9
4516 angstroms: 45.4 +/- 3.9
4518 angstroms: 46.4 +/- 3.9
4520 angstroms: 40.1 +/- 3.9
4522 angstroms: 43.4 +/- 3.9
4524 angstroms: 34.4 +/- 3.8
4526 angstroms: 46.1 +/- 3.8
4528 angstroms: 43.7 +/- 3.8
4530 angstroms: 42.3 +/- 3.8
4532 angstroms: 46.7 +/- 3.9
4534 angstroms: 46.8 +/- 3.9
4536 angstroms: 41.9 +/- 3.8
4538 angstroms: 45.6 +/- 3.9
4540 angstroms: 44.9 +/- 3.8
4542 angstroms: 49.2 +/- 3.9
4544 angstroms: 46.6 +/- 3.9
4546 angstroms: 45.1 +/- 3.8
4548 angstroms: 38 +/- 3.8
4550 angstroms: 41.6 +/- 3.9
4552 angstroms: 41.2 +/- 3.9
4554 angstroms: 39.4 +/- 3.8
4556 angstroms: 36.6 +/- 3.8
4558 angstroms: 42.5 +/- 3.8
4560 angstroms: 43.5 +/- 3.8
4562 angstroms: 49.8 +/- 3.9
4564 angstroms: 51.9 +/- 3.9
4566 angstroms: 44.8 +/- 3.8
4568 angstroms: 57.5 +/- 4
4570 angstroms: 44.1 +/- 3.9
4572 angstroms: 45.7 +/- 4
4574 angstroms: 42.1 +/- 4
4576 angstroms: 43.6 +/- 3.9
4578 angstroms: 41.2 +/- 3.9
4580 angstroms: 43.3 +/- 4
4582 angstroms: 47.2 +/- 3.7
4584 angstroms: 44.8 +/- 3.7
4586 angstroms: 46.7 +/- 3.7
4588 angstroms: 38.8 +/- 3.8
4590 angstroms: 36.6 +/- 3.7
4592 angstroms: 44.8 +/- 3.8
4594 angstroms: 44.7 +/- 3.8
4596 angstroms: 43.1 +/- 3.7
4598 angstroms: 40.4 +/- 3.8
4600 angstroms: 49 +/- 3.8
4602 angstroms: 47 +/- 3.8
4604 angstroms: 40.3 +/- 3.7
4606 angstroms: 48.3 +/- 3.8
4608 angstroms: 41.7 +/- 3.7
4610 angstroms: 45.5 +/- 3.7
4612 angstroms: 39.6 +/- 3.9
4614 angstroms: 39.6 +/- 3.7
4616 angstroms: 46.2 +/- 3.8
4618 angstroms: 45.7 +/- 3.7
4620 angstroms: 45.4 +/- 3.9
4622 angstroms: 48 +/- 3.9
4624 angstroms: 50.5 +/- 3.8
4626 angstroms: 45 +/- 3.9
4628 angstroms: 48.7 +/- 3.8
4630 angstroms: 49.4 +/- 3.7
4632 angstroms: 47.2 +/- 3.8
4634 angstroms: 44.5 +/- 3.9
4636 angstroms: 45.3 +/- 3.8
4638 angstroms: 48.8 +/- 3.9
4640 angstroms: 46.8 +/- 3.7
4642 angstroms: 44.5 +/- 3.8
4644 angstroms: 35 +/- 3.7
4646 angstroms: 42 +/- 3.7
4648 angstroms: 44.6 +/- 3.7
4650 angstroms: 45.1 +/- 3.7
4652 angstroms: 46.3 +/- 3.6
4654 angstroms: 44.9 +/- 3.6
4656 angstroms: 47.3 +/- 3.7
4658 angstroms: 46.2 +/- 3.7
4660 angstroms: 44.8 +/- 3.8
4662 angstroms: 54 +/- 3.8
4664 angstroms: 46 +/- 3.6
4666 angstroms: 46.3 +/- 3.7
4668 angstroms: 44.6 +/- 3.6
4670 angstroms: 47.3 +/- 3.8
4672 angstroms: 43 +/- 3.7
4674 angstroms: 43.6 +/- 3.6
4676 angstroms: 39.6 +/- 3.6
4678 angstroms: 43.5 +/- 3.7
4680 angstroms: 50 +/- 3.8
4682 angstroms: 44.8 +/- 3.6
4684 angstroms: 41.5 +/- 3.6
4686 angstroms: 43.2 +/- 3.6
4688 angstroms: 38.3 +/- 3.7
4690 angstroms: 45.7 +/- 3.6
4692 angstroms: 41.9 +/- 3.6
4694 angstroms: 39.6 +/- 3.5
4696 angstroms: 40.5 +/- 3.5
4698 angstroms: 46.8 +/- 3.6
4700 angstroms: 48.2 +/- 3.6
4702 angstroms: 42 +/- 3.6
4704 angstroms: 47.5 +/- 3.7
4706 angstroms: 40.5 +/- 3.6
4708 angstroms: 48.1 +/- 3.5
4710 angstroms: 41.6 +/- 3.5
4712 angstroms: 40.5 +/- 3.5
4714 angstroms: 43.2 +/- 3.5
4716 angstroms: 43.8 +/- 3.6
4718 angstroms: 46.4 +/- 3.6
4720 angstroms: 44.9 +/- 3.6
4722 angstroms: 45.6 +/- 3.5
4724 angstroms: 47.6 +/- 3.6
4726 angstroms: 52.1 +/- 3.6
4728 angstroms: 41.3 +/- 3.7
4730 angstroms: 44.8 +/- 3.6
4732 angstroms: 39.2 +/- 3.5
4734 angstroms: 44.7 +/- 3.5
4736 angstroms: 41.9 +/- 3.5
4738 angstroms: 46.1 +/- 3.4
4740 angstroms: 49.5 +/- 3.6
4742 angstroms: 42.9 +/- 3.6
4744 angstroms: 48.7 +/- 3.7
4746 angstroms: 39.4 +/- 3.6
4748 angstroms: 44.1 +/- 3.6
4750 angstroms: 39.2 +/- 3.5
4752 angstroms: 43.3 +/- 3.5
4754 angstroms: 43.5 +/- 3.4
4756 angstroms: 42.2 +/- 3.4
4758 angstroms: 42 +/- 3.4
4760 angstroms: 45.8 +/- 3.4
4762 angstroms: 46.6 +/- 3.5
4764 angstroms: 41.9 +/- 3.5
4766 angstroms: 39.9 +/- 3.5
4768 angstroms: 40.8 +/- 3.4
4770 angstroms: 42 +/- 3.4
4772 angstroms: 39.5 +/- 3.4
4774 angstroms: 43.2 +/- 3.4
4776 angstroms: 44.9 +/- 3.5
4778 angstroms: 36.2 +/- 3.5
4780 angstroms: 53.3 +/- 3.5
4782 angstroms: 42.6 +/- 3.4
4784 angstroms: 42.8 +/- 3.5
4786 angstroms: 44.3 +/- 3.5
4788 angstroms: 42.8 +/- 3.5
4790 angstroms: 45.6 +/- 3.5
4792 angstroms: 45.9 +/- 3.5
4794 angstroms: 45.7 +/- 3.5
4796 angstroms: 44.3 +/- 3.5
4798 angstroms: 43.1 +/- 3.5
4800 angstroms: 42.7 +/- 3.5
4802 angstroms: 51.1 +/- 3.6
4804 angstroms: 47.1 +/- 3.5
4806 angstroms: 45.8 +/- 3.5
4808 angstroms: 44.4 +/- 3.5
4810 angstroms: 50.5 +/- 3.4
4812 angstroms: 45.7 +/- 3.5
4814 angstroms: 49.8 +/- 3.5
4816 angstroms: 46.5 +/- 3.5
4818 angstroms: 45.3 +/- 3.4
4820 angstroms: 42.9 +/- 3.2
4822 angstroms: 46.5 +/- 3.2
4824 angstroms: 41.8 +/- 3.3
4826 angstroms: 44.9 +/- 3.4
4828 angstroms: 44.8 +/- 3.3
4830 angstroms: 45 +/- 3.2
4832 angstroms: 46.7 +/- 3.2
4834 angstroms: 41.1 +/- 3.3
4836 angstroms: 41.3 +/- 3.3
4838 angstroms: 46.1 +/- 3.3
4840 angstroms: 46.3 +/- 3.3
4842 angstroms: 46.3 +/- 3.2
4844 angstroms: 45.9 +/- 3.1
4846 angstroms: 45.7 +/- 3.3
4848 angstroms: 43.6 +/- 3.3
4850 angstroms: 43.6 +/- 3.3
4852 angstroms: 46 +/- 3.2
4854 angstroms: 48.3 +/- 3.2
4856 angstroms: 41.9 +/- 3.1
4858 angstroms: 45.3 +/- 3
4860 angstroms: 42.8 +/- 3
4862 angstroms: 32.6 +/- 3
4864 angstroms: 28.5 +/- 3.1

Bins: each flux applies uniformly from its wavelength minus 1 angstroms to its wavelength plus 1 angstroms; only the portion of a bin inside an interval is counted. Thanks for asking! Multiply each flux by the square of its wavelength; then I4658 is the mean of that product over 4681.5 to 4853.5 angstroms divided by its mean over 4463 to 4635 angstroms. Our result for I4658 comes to 1.1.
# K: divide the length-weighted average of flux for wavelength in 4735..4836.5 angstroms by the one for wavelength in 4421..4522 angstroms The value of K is 0.98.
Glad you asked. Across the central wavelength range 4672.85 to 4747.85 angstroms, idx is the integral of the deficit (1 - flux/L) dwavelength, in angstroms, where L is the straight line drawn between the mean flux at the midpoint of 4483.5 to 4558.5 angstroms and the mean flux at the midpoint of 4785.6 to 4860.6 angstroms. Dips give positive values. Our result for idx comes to 1.4 angstroms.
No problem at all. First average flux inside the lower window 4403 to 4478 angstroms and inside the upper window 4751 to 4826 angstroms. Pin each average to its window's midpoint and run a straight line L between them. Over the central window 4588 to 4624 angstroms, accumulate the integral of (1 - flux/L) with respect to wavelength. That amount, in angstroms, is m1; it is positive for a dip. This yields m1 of 0.7 angstroms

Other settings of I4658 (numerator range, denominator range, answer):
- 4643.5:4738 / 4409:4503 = 1.09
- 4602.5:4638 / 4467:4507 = 1.06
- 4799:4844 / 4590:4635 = 1.11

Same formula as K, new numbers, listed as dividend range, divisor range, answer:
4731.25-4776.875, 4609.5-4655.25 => 0.95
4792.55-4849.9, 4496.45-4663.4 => 1.01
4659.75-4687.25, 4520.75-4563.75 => 1.04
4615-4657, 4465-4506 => 1.01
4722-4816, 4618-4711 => 0.99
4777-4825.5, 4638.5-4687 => 1.01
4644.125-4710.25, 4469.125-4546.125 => 0.97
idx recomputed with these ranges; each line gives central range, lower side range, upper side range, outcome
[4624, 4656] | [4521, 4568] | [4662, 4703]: -1.0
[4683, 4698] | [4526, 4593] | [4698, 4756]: 0.8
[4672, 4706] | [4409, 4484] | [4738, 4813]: 0.7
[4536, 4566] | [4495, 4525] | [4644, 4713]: 0.7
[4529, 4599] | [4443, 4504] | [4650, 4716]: 0.6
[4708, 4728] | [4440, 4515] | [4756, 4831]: -0.2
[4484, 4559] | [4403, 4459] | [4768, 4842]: 2.1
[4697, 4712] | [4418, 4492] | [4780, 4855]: 0.2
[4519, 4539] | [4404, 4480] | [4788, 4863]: 1.0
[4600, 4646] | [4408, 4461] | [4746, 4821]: -0.5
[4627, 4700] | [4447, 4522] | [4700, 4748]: -0.3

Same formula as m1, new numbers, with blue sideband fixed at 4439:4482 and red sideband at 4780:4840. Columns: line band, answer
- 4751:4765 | 0.5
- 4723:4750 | 0.3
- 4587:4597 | 0.7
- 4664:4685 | 0.2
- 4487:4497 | 0.4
